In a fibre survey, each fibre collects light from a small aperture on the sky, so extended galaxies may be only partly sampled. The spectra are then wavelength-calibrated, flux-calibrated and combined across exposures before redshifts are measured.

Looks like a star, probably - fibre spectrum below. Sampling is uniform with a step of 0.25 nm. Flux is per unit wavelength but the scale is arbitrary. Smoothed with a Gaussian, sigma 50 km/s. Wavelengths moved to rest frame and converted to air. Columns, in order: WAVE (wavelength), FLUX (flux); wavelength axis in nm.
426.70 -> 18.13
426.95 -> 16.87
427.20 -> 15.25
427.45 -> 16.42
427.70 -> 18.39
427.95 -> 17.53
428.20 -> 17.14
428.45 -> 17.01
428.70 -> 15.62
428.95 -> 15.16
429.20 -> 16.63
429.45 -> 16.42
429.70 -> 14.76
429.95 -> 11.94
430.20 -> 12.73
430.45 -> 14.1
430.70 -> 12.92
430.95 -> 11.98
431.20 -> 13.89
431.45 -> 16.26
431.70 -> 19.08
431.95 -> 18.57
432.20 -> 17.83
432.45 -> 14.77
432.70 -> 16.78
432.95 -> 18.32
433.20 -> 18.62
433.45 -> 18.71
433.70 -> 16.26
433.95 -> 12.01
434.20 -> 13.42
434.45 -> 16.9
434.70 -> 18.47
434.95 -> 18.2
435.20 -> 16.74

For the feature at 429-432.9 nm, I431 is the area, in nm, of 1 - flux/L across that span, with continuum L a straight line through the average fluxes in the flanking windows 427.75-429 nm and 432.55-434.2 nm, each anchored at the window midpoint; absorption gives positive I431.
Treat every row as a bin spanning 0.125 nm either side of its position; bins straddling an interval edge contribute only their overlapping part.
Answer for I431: 0.30 nm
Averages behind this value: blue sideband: 16.7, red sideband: 16.5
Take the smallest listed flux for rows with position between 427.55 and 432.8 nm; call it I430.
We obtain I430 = 11.94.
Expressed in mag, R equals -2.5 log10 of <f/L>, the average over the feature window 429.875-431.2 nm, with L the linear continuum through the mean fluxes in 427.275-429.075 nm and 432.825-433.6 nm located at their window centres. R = 0.336 mag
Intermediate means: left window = 16.7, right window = 18.5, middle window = 12.9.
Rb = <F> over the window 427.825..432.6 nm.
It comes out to 15.5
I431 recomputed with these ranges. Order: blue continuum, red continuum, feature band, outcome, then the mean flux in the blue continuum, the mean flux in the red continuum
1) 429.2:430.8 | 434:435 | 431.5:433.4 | -0.30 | 14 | 16.3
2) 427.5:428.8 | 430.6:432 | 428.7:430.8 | 0.23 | 17.1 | 15.3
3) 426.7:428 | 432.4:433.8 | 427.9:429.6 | 0.06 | 17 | 17.4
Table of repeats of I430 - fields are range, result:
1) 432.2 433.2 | 14.77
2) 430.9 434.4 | 11.98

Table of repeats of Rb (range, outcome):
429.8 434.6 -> 15.5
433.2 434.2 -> 15.8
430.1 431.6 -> 13.8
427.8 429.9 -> 16.2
